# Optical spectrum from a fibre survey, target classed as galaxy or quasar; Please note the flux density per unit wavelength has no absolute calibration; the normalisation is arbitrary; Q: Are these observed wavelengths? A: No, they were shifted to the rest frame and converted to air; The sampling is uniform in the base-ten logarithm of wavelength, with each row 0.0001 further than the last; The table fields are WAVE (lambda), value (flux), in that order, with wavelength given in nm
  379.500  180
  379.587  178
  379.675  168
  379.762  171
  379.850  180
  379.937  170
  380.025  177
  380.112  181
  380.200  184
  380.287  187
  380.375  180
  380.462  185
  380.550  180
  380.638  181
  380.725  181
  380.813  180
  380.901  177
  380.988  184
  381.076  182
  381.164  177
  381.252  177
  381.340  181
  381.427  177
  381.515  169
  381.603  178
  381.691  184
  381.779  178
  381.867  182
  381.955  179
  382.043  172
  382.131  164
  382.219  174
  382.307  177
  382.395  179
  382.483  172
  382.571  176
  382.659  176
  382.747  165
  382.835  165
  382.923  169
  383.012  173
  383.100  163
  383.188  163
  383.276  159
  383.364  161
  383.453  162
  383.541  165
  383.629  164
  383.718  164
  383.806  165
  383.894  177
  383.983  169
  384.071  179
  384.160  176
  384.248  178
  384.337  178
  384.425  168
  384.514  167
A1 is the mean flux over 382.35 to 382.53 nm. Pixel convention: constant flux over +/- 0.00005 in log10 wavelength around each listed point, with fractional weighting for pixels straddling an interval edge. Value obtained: 176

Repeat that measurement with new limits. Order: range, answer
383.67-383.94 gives 168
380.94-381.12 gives 183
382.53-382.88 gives 171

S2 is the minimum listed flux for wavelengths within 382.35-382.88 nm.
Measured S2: 165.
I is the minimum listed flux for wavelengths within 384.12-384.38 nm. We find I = 176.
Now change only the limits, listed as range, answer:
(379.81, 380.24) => 170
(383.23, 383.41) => 159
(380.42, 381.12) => 177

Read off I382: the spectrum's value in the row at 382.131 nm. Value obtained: 164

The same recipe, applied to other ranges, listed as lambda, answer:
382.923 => 169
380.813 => 180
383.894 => 177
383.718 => 164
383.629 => 164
